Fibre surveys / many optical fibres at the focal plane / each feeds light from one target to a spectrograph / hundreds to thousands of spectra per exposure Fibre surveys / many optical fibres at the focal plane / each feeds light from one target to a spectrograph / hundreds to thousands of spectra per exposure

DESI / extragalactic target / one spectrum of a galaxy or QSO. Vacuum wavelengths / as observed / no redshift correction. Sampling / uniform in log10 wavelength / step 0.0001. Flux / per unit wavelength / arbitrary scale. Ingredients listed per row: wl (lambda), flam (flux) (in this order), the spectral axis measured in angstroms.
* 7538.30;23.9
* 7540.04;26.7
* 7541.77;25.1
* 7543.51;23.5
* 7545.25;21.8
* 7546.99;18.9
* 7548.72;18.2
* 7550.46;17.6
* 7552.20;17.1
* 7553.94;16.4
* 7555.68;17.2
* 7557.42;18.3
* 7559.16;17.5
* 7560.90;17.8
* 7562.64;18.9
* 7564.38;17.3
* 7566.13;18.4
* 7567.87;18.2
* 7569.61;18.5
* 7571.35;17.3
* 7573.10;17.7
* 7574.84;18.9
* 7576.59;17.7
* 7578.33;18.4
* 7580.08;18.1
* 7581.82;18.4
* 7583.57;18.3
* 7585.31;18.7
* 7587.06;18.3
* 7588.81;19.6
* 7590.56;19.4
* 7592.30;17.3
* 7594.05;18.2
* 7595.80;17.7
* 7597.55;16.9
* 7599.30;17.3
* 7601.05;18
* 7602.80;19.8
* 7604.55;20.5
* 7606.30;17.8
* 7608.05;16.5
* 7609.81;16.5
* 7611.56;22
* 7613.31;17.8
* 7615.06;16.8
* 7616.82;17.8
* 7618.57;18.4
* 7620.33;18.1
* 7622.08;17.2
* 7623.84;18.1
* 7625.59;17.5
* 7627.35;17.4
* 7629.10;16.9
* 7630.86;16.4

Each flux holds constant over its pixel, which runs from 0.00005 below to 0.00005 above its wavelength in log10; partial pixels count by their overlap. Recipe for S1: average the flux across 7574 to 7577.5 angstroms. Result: 18.3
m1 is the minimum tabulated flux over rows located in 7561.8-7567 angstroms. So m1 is 17.3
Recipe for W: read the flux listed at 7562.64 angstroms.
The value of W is 18.9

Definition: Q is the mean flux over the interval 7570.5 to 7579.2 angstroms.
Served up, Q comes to 18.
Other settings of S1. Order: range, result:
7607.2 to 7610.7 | 16.5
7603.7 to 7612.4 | 18.6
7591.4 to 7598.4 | 17.5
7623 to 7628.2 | 17.7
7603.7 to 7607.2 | 19.1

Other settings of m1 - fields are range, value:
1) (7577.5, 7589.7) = 18.1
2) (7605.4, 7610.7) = 16.5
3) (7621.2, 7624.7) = 17.2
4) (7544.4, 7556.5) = 16.4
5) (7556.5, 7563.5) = 17.5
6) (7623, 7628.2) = 17.4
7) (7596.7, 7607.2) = 16.9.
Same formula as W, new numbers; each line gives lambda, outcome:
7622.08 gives 17.2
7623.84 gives 18.1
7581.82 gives 18.4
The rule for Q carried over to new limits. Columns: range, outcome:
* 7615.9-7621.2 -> 18.1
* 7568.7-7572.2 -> 17.9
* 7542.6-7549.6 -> 20.6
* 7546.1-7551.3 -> 18.3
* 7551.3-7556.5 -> 16.9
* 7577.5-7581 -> 18.3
